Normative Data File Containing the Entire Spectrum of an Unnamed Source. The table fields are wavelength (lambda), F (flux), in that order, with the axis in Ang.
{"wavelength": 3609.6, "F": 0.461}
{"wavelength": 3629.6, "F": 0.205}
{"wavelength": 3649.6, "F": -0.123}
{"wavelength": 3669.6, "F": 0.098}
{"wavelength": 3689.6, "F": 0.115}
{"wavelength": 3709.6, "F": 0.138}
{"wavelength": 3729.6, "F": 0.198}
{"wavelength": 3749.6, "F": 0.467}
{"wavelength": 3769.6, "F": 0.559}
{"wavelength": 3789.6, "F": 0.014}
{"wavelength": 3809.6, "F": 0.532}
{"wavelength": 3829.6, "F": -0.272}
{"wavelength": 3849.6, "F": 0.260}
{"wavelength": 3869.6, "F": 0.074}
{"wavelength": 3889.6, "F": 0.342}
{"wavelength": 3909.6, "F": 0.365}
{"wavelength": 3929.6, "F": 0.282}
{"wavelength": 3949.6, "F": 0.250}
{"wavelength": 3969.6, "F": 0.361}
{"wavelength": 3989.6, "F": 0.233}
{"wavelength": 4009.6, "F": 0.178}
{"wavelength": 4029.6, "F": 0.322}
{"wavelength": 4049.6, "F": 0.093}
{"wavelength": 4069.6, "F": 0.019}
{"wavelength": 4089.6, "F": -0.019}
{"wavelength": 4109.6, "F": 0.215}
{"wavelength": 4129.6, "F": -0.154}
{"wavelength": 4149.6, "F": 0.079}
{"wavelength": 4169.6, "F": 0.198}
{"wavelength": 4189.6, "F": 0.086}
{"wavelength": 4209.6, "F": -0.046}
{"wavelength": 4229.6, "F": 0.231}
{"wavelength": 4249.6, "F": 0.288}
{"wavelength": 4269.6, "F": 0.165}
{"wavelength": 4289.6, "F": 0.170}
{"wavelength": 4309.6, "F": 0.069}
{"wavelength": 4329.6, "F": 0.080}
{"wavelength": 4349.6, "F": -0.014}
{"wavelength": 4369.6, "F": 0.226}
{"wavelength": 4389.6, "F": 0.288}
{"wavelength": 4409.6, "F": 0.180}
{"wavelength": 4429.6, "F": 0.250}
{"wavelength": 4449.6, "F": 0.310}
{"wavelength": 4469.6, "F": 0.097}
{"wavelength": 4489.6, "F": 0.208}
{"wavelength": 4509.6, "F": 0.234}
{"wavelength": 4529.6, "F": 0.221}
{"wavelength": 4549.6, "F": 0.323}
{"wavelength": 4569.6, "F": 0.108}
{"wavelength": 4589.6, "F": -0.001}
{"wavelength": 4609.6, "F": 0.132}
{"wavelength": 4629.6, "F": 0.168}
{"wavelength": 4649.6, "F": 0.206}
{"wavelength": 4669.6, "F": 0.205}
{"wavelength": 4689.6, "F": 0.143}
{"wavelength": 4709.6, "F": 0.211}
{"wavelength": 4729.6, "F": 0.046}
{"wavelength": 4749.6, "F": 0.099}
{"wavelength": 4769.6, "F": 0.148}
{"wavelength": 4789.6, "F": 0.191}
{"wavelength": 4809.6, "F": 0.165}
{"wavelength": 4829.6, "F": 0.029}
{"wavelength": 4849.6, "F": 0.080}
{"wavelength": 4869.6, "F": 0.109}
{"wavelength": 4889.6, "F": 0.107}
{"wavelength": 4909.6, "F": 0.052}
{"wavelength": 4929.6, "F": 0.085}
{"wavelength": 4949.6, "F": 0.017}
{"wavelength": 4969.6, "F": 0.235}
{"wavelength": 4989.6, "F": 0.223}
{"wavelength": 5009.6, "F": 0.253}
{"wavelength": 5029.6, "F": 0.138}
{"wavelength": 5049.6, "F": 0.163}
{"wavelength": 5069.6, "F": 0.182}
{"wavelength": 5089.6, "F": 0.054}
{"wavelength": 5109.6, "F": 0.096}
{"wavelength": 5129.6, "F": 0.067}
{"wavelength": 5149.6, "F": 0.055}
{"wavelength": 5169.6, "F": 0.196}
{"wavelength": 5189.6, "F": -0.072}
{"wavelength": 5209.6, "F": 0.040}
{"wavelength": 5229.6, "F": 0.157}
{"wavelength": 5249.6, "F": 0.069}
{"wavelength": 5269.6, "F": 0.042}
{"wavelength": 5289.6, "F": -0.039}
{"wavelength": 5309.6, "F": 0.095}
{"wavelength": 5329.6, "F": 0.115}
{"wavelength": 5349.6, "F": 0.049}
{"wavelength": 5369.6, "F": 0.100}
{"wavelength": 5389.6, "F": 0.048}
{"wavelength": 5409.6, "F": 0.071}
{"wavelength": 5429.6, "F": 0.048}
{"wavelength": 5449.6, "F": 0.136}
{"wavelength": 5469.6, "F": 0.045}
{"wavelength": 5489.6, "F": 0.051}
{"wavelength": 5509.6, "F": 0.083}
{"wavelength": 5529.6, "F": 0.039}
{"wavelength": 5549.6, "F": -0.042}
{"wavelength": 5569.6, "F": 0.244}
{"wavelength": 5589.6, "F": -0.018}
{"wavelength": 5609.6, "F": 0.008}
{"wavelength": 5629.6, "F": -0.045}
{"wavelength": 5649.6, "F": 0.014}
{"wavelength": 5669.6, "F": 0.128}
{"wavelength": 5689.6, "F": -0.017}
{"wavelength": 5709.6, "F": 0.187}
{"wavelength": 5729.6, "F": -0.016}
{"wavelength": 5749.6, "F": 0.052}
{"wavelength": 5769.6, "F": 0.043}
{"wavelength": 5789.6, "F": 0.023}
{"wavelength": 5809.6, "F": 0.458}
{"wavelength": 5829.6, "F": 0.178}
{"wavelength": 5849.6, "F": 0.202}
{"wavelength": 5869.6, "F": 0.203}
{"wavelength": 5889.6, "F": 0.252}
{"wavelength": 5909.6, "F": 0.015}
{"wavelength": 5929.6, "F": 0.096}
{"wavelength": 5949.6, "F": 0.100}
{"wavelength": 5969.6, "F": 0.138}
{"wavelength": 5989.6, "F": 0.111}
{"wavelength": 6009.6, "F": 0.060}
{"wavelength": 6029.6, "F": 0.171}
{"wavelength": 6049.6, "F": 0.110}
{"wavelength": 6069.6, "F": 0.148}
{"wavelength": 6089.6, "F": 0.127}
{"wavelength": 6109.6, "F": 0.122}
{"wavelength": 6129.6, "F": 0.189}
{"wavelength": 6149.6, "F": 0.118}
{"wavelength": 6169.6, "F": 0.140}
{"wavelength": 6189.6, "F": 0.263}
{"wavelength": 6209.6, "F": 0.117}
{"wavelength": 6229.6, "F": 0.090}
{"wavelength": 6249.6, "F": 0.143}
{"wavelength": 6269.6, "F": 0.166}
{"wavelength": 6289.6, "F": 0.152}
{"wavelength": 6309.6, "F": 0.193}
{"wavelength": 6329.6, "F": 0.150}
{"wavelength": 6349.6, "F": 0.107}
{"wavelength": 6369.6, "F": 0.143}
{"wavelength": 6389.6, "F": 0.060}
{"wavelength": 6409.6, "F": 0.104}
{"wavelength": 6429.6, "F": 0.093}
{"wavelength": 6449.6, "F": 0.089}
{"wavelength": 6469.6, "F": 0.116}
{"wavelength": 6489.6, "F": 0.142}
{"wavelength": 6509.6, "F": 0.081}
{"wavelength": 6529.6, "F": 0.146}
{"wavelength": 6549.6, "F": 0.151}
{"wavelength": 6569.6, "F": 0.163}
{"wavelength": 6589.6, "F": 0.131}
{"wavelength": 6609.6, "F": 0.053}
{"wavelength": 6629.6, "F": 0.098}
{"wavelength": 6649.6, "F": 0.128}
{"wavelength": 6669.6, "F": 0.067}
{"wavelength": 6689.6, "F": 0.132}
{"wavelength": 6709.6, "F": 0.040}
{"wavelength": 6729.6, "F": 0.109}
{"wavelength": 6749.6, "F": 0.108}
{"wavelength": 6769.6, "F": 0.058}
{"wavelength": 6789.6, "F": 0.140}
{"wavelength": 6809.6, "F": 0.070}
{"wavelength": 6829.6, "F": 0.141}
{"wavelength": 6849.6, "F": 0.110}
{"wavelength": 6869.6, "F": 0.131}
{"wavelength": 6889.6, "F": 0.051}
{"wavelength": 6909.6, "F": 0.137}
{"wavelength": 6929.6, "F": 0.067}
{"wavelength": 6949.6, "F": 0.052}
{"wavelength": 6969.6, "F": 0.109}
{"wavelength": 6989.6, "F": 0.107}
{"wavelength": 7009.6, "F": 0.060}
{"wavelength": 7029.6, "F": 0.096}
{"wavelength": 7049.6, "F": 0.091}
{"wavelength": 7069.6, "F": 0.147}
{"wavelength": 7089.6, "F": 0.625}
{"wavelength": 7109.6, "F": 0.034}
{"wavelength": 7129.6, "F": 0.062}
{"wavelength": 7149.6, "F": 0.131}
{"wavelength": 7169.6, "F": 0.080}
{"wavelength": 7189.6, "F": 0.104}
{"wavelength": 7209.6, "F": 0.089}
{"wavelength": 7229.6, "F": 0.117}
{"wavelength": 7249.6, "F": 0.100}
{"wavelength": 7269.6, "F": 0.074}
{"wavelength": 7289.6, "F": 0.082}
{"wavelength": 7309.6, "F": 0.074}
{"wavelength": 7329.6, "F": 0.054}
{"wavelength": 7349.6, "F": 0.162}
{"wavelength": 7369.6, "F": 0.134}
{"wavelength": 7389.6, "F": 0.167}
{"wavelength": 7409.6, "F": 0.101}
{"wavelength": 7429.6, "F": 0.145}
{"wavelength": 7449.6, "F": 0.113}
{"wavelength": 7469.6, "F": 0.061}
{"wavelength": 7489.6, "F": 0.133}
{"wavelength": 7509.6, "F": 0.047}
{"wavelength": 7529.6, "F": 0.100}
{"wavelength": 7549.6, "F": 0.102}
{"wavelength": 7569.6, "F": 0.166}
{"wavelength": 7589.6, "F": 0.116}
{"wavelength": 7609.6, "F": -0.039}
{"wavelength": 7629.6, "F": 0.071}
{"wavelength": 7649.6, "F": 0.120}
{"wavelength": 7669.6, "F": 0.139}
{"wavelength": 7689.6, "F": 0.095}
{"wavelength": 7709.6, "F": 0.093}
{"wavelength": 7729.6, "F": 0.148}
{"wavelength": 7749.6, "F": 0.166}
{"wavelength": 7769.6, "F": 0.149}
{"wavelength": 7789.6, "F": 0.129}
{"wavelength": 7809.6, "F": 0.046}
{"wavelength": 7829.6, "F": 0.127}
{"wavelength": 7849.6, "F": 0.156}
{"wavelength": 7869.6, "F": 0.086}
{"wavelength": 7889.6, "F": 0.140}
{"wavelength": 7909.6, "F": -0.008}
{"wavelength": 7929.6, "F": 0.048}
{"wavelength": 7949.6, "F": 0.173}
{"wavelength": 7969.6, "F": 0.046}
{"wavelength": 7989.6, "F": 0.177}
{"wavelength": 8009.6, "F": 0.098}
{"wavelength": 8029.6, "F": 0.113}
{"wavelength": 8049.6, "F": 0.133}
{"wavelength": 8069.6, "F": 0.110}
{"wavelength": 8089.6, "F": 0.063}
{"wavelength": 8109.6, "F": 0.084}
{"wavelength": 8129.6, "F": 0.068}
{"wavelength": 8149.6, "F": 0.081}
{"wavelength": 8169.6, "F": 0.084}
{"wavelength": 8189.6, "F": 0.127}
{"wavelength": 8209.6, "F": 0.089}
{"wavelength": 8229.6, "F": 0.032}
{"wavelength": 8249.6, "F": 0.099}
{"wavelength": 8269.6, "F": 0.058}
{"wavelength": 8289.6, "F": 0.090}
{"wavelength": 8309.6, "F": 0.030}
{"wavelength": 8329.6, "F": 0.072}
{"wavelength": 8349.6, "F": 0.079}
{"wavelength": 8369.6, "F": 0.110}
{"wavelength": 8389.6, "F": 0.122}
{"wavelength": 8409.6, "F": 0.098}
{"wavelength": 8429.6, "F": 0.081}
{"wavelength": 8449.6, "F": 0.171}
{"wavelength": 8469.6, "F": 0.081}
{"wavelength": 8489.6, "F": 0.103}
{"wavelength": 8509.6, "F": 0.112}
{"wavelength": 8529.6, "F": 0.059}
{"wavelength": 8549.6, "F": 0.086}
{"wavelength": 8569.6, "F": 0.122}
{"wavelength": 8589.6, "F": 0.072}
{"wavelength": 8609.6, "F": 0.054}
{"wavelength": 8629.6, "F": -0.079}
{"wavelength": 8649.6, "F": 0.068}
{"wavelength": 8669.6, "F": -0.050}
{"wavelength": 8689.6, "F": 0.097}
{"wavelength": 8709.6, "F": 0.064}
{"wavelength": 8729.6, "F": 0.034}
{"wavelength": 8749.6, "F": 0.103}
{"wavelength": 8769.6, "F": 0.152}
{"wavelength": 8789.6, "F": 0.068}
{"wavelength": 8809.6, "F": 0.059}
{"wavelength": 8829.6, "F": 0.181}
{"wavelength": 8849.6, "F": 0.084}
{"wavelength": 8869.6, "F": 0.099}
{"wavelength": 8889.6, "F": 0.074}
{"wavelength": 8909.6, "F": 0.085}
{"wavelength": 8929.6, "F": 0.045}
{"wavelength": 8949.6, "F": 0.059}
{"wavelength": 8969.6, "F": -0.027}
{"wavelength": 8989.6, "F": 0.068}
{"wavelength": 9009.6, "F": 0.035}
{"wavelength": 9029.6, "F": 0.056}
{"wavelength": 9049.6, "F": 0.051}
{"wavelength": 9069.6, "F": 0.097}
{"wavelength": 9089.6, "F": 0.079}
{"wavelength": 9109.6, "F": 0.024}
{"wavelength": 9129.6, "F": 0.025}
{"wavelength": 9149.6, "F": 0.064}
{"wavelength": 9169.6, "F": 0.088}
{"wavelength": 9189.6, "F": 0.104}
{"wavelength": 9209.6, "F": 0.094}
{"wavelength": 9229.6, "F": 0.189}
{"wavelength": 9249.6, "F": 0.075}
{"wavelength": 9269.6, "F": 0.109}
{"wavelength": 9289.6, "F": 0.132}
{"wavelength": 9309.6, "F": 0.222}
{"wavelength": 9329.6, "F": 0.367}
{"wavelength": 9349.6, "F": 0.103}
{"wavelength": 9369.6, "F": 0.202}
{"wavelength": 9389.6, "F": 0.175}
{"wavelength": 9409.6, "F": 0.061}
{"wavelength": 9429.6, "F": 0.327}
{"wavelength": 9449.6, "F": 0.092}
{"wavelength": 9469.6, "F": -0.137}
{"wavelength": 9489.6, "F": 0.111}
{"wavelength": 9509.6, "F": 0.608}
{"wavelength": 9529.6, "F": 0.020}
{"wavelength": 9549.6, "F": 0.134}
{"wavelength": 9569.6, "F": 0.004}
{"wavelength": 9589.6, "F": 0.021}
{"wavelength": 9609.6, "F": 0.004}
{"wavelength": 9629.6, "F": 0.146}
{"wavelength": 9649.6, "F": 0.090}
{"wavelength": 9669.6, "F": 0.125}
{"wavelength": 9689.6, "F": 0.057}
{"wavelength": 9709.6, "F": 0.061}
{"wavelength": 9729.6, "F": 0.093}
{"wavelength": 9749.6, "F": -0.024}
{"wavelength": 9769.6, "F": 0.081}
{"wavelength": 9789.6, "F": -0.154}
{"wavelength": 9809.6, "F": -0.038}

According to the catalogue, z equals 0.90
